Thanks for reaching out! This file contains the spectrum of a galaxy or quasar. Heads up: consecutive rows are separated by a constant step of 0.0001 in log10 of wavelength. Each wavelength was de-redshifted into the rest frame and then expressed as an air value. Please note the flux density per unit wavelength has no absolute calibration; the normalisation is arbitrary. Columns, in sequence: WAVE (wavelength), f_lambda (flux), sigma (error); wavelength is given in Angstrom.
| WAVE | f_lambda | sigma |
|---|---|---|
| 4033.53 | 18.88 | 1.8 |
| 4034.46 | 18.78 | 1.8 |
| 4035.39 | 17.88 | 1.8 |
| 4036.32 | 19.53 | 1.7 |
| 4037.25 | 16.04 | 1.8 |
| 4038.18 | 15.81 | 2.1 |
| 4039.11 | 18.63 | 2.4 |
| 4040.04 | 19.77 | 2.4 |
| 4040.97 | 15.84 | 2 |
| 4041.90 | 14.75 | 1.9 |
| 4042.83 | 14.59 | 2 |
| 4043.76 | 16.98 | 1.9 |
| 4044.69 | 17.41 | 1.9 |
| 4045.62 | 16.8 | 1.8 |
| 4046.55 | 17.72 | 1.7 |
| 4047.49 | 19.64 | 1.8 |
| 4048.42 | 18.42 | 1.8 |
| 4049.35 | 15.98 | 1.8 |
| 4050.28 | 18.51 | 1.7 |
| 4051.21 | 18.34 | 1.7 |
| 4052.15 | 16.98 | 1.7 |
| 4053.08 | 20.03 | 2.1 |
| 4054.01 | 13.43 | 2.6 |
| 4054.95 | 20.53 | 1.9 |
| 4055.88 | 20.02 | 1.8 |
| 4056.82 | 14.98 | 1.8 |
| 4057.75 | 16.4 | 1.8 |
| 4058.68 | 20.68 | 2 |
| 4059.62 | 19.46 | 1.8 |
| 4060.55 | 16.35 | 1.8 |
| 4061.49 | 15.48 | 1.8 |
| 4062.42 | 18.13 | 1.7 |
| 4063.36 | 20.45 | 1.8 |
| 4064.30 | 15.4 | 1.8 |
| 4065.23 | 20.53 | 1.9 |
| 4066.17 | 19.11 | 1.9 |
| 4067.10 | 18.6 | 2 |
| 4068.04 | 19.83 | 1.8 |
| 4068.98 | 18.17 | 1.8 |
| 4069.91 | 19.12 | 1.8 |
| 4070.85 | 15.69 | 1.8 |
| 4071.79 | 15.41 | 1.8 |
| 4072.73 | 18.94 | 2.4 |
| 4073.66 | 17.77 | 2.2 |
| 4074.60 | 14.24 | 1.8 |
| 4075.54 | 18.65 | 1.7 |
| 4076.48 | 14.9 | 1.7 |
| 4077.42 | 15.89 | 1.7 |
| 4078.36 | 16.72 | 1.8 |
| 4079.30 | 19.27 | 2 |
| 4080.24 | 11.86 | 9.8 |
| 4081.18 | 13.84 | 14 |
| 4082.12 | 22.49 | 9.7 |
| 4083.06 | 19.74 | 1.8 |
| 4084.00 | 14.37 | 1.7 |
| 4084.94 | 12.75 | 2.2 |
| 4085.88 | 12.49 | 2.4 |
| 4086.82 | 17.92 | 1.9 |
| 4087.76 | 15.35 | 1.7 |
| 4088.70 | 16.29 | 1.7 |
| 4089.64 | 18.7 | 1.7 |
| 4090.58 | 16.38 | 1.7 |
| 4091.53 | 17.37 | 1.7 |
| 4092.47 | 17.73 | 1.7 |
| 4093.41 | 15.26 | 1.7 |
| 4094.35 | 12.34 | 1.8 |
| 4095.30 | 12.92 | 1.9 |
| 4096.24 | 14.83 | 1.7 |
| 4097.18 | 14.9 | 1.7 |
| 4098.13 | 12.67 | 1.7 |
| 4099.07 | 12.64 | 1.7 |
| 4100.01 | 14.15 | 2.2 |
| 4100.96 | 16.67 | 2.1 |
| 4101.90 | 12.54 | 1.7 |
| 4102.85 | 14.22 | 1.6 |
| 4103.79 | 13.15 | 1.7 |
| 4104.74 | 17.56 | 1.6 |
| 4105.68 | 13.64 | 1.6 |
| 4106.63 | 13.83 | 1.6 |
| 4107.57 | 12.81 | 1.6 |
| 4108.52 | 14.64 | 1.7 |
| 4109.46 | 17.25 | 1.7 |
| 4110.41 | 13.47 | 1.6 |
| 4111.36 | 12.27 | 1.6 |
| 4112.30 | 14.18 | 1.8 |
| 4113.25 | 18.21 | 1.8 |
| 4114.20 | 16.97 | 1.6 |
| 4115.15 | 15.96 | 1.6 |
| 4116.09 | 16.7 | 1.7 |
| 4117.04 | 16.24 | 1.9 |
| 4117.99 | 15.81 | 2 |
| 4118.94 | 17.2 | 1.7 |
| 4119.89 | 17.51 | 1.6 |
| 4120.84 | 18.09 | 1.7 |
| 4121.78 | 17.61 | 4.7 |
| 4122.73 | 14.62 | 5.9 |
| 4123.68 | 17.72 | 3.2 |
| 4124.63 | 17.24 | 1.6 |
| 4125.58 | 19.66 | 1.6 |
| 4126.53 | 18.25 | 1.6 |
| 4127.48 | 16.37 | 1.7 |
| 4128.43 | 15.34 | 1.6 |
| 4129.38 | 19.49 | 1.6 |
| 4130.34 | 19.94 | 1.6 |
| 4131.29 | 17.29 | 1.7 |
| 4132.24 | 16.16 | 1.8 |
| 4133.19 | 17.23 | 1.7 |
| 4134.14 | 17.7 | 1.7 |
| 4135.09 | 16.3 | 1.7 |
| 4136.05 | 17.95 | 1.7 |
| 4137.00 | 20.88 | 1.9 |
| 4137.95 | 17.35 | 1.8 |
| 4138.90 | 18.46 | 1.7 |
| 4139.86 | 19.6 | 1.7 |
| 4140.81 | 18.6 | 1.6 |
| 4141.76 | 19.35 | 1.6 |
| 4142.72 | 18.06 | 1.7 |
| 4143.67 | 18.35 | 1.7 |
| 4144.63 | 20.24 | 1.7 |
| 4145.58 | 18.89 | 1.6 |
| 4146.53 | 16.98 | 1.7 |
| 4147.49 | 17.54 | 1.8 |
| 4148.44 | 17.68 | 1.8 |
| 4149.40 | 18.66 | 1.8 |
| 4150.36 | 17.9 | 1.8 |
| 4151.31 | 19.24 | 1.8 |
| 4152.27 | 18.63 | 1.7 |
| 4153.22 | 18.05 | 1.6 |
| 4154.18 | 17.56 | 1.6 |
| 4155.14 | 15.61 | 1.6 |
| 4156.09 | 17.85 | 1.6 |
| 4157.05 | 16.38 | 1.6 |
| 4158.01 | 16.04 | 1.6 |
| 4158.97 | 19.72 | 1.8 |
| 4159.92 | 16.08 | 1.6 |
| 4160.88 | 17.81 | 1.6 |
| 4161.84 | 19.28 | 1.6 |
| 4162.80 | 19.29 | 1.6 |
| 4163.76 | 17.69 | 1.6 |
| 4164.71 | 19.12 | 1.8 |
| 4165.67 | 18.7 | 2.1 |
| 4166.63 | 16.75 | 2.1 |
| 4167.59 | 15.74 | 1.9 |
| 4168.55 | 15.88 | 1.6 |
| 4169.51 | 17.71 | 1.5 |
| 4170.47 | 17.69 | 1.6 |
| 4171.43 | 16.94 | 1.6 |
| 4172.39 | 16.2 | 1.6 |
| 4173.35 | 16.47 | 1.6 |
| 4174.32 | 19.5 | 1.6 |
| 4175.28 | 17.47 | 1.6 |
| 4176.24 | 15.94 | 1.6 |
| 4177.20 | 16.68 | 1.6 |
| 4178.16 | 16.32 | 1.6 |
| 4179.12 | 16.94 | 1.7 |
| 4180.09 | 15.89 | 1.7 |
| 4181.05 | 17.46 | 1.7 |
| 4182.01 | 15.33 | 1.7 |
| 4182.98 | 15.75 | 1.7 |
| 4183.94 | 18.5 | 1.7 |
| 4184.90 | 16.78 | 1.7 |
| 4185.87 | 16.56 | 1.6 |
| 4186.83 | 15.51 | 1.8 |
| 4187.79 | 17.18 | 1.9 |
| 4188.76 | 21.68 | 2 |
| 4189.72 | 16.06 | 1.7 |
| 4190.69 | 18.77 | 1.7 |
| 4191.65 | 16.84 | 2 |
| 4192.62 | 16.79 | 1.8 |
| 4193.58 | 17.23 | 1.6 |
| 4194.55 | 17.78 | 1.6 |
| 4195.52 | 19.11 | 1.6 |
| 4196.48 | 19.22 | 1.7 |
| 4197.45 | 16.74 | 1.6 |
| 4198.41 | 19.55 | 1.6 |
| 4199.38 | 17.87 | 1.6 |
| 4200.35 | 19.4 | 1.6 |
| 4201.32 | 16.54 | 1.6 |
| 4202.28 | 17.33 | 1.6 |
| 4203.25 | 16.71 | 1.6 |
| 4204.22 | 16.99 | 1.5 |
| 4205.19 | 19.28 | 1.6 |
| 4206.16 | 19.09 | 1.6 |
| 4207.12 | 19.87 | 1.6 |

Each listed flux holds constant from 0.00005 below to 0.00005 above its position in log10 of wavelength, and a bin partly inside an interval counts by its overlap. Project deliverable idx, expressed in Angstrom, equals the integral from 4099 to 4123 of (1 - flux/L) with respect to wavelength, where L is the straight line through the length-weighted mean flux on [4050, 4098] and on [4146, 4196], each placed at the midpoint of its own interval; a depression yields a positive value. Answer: 2.5 Angstrom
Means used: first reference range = 16.9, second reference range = 17.4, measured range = 15.4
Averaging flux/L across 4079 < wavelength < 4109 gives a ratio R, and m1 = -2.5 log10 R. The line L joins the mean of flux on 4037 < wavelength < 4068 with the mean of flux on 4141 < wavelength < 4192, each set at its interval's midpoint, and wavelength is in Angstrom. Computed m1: 0.16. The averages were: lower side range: 17.7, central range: 15.1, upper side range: 17.5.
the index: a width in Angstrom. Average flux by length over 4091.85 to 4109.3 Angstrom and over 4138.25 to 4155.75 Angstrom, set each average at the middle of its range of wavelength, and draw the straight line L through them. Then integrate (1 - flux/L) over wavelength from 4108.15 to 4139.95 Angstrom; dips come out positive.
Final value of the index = -1.33 Angstrom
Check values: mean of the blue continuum 14.3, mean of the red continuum 18.3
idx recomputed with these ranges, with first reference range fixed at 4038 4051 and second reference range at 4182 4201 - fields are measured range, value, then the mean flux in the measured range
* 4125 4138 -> -0.3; 17.9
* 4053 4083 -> -0.4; 17.6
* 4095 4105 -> 1.9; 14.2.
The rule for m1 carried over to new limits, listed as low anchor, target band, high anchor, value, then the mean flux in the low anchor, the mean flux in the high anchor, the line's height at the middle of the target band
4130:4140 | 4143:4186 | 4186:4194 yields 0.02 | 18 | 17.5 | 17.7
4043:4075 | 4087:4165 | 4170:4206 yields 0.05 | 17.8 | 17.4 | 17.6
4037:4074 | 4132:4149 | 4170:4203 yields -0.05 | 17.7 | 17.3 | 17.5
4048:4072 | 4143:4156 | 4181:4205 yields -0.03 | 18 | 17.5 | 17.7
